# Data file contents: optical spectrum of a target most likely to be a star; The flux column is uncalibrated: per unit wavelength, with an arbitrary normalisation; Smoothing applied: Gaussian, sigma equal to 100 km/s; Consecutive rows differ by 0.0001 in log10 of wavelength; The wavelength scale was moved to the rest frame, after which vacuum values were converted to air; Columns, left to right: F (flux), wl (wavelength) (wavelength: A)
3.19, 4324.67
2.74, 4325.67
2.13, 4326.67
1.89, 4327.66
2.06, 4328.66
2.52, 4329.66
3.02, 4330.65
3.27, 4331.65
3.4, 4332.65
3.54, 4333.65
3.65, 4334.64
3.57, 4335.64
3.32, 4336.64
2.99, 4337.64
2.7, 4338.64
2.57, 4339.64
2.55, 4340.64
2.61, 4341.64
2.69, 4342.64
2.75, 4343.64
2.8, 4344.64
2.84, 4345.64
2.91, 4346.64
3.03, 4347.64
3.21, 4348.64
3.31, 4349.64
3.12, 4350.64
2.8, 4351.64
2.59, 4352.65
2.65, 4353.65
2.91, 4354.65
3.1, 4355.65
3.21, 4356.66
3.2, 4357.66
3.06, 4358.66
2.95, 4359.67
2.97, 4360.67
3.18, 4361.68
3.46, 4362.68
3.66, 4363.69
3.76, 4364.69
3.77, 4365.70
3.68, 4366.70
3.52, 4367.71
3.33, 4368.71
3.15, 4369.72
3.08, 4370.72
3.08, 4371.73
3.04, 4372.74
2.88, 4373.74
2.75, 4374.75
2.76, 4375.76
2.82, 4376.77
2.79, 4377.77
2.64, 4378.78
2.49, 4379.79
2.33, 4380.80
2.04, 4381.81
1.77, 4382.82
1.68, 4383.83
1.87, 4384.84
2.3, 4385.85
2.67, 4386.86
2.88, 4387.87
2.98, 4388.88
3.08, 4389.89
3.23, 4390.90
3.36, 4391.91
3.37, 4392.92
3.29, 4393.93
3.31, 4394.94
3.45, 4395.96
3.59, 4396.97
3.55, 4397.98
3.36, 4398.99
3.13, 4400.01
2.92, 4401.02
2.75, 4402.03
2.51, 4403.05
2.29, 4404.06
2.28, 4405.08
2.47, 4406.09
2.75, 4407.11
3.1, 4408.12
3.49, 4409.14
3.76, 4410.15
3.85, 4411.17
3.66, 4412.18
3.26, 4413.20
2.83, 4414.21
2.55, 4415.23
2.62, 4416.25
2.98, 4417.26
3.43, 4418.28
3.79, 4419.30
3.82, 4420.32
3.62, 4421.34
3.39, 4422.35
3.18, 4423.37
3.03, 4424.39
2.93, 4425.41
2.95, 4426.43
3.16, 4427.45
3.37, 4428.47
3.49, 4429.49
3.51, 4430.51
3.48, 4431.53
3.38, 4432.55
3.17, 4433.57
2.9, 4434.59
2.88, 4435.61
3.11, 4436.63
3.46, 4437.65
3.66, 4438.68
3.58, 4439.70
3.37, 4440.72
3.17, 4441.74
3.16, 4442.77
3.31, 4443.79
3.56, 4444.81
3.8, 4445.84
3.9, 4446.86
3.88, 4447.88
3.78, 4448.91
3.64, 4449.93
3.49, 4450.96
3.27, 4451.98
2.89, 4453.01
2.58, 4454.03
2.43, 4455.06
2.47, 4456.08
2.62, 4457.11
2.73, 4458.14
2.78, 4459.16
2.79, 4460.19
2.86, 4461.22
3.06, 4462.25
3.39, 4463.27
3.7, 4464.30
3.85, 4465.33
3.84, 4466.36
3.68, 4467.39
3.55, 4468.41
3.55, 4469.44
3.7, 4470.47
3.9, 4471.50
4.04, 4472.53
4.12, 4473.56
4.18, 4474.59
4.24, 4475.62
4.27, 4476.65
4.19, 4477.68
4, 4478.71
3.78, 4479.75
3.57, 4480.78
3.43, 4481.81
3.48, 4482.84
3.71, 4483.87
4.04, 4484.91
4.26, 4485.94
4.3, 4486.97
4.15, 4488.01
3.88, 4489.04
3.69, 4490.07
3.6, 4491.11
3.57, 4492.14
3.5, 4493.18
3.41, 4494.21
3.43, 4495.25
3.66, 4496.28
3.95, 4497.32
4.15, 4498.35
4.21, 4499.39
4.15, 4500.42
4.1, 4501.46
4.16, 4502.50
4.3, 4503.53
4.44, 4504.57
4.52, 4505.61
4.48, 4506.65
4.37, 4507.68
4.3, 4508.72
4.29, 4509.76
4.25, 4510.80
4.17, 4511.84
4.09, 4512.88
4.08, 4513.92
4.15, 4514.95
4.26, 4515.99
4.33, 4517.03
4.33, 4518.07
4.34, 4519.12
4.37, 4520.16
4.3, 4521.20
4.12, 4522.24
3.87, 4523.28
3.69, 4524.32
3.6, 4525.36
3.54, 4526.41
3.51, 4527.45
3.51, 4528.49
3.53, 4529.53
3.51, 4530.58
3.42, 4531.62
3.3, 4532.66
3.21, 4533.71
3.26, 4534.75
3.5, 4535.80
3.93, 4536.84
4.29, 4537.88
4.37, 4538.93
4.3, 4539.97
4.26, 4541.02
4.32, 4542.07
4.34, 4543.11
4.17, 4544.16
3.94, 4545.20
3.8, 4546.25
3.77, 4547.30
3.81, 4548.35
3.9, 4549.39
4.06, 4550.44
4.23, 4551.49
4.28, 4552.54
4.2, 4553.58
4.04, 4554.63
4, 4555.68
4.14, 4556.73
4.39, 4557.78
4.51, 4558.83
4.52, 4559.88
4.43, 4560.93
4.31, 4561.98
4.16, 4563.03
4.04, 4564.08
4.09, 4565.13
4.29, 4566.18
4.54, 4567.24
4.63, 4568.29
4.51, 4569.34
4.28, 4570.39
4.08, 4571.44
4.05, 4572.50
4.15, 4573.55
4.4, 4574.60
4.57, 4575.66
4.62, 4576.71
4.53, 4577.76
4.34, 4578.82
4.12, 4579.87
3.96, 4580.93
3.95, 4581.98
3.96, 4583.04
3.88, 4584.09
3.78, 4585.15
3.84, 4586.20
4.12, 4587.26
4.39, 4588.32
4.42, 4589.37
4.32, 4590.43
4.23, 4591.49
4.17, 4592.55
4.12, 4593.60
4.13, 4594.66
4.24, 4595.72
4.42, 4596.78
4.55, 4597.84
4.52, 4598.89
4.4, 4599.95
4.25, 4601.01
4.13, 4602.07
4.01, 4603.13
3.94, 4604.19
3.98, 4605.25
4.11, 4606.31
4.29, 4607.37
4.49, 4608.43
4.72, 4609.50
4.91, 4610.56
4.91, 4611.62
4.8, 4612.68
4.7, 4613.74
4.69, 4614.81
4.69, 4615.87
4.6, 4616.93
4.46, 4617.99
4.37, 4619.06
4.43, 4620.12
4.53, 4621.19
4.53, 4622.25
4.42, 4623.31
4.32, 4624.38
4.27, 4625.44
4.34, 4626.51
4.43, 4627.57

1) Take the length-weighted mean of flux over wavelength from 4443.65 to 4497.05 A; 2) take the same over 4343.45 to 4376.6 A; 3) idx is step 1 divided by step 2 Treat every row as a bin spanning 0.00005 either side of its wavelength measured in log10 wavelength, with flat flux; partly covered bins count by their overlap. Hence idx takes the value 1.15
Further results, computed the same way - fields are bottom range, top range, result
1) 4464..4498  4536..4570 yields 1.10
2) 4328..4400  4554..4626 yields 1.45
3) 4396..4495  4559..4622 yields 1.28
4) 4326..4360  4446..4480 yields 1.20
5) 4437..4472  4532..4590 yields 1.24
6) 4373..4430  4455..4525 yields 1.29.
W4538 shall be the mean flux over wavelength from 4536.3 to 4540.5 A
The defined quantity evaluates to 4.22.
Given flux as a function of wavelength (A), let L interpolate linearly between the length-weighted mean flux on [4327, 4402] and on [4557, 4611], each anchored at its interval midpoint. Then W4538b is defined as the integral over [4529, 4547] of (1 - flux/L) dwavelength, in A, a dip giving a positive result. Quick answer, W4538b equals 0.7 A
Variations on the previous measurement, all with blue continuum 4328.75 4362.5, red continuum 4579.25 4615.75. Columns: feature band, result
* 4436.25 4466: 2.3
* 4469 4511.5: -2.9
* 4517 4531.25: 0.1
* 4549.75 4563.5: -0.6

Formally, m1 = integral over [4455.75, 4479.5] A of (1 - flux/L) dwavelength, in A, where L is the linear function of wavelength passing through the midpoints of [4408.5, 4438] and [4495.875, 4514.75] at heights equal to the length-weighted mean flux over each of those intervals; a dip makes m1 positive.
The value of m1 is 1.5 A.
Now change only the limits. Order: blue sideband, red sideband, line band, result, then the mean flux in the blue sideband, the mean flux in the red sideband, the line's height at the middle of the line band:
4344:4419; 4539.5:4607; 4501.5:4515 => -1.7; 2.99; 4.2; 3.79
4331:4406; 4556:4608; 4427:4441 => 0.2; 2.97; 4.24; 3.36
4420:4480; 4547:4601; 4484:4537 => -1.9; 3.41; 4.23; 3.81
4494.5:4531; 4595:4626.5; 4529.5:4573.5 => 1.4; 4.06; 4.43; 4.21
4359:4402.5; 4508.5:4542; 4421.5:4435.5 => 0.3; 2.99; 3.94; 3.3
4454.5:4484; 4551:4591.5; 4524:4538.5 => 1.4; 3.51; 4.24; 3.95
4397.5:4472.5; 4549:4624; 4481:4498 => -0.6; 3.24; 4.31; 3.62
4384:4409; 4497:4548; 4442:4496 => 0.1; 2.93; 4.02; 3.56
